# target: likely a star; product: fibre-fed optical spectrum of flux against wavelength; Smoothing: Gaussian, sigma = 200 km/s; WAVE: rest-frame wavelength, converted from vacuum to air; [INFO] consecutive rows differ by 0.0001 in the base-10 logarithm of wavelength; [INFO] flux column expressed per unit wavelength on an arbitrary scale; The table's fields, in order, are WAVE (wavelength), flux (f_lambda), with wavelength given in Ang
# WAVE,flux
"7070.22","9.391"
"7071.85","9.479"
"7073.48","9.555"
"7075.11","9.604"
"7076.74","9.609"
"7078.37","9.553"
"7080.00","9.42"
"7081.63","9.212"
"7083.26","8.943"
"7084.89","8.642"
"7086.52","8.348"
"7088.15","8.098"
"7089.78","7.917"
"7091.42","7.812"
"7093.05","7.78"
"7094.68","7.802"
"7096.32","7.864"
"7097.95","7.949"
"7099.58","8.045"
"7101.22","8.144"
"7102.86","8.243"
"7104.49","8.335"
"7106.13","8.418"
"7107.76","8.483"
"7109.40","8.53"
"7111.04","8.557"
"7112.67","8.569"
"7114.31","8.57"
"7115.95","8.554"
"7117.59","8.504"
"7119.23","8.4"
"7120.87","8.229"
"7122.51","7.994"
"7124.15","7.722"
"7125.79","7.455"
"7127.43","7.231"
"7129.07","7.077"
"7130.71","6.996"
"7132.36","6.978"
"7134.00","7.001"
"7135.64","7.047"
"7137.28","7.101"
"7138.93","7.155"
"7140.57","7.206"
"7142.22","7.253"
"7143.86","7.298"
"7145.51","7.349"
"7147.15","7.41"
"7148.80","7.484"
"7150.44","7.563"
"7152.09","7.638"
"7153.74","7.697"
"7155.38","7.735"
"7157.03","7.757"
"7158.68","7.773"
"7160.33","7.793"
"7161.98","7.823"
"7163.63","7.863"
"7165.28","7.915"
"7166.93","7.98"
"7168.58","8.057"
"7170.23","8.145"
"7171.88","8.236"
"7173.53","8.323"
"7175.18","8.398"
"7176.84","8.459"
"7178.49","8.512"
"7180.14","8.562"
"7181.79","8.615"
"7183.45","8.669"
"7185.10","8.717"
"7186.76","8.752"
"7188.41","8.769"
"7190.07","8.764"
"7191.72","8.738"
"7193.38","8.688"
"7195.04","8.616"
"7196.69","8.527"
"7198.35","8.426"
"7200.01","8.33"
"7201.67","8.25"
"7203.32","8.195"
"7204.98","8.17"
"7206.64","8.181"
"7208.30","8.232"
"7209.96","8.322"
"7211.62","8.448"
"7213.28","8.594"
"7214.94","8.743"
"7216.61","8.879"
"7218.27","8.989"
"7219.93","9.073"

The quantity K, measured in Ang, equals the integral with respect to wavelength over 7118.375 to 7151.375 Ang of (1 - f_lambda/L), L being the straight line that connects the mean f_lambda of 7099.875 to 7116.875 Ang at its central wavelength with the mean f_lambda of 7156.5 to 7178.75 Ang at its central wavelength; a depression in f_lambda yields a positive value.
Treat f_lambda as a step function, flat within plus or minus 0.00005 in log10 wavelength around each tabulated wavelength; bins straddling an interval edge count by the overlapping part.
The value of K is 3.5 Ang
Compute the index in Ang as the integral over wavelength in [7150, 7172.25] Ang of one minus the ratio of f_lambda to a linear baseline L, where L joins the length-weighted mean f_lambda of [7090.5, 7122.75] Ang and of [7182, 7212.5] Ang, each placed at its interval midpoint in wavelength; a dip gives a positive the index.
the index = 1.43 Ang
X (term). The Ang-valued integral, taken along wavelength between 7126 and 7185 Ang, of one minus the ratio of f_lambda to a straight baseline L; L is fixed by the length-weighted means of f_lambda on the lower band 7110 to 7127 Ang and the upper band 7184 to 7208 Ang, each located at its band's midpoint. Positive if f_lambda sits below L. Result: 4.5 Ang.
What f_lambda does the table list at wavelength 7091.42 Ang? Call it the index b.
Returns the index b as 7.812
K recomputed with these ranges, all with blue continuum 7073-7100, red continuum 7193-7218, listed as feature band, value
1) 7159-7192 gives 0.6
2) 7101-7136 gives 2.4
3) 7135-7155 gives 2.7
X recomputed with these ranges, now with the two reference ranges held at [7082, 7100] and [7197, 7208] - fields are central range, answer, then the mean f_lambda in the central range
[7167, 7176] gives 0.0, 8.22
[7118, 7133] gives 1.1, 7.59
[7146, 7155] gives 0.7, 7.57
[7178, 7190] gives -0.6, 8.67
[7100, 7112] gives -0.3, 8.38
